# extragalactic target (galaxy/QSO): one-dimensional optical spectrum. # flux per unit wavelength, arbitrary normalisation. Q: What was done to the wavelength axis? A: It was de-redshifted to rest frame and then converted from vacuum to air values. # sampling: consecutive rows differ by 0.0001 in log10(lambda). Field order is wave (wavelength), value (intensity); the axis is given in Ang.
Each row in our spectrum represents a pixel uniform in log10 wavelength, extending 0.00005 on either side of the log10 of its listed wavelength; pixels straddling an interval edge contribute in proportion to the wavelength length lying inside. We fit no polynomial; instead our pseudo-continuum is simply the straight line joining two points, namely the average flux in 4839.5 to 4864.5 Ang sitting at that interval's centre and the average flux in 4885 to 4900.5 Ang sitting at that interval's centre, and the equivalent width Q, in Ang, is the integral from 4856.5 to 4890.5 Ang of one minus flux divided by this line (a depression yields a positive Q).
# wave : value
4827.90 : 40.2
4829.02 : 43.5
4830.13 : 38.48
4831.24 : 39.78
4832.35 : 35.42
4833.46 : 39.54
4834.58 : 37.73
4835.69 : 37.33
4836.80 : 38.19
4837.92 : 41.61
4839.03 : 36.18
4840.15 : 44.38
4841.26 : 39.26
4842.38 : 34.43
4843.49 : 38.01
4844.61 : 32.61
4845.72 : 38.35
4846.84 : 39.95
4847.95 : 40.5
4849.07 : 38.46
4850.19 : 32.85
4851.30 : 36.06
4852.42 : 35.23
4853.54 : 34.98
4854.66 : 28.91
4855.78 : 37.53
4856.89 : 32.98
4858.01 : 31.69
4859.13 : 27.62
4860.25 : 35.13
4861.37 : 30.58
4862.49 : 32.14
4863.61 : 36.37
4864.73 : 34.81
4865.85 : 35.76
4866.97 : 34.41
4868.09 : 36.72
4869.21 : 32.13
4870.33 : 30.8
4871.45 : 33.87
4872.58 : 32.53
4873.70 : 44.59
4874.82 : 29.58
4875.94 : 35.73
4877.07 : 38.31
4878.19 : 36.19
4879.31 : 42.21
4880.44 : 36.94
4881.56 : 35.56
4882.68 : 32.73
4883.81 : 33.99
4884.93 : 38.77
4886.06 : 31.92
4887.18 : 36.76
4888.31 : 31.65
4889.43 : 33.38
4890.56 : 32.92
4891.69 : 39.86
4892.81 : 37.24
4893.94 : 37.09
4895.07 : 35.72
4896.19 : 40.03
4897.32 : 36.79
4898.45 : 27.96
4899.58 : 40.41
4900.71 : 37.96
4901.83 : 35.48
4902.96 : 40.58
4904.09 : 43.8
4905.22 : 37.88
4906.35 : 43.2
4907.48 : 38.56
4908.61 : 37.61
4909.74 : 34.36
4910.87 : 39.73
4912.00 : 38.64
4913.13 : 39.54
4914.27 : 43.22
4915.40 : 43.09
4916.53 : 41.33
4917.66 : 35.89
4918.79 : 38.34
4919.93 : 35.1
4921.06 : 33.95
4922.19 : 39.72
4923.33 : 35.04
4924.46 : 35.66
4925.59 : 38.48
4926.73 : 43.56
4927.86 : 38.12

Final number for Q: 1.0 Ang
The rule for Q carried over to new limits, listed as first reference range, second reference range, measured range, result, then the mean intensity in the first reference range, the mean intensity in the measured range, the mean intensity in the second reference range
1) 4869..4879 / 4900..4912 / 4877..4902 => 0.6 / 35.1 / 36.1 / 38.9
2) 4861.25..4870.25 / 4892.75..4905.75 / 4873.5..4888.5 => -0.1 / 34.1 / 36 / 37.6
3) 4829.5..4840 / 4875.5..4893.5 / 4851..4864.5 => 1.5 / 38.5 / 33.2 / 35.9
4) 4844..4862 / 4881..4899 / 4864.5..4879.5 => -0.2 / 34.6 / 35.4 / 35.2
